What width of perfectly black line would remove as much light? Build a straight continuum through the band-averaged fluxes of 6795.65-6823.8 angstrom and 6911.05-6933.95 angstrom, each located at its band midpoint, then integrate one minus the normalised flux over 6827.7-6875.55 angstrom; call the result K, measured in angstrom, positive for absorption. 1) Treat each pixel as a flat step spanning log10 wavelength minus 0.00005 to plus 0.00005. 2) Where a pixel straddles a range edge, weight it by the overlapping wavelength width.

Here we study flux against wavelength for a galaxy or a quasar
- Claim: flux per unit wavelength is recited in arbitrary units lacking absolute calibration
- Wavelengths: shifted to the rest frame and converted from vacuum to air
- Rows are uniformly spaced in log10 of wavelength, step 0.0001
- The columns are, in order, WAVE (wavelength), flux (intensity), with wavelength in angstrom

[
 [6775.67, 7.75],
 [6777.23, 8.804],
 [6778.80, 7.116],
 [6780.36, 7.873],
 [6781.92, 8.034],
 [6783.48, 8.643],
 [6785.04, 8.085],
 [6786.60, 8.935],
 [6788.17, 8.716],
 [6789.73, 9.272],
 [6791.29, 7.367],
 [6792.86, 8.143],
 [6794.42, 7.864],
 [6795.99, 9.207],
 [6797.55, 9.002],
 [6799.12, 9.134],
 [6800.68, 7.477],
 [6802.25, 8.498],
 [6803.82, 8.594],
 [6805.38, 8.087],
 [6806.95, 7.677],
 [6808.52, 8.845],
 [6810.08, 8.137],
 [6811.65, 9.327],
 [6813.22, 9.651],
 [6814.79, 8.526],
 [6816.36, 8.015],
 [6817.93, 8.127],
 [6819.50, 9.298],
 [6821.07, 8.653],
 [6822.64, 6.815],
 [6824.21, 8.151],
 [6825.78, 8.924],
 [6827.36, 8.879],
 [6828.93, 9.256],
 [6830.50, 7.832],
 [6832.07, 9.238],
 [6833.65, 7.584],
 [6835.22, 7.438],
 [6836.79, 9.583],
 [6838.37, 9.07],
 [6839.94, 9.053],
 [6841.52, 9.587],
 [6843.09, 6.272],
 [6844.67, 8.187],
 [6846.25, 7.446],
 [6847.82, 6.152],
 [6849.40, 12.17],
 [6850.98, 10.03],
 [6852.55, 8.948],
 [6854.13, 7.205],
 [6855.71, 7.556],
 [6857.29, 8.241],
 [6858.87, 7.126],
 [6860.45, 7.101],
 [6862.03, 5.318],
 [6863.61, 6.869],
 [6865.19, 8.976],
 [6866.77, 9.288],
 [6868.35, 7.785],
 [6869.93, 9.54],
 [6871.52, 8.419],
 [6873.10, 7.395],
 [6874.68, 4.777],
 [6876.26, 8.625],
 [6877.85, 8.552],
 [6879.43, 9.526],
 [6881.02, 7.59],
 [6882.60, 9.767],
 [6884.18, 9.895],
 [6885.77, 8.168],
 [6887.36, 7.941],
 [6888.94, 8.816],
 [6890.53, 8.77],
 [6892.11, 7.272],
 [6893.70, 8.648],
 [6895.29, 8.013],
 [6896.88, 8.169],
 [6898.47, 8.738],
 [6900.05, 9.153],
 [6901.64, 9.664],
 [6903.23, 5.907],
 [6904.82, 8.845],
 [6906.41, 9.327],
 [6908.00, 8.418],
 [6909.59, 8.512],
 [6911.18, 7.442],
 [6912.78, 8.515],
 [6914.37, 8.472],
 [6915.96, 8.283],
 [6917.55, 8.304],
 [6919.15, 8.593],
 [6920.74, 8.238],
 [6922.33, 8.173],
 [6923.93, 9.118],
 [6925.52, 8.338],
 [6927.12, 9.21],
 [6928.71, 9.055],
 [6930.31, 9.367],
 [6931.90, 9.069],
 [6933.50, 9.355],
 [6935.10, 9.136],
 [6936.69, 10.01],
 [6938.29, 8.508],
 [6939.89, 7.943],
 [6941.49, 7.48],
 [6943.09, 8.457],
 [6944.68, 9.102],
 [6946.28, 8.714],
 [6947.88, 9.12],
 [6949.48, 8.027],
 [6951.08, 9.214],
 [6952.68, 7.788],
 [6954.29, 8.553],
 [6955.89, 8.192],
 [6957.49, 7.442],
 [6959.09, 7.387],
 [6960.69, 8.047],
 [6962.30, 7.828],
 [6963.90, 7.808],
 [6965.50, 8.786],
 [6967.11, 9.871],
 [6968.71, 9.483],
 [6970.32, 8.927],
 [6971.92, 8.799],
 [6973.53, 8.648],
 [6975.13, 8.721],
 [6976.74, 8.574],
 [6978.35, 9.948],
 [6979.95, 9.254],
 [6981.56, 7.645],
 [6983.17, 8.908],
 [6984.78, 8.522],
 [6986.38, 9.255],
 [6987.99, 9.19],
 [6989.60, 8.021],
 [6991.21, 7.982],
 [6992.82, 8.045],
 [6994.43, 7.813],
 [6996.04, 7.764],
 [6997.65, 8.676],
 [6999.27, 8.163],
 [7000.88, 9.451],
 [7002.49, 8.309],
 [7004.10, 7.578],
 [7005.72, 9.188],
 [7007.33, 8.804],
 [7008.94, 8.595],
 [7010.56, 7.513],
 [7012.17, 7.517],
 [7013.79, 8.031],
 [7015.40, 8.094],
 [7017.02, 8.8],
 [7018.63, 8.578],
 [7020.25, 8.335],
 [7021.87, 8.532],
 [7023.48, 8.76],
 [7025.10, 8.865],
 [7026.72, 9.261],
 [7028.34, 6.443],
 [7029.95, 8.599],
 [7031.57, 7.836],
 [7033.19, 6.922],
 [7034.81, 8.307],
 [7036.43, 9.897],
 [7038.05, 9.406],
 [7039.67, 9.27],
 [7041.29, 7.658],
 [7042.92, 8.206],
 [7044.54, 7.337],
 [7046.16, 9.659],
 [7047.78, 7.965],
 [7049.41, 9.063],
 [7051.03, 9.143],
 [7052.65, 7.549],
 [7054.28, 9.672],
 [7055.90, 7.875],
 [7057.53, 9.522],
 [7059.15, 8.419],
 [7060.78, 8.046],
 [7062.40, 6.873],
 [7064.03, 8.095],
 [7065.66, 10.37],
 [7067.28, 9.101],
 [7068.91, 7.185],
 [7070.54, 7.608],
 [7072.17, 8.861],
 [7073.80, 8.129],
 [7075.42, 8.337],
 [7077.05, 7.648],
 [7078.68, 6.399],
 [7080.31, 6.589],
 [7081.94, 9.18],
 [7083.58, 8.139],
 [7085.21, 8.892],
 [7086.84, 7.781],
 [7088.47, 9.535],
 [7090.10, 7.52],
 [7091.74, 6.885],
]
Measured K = 2.4 angstrom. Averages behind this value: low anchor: 8.49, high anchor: 8.66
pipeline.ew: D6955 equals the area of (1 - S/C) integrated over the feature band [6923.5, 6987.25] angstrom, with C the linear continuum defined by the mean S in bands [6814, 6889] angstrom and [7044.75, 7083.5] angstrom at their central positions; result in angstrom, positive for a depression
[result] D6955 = -3.1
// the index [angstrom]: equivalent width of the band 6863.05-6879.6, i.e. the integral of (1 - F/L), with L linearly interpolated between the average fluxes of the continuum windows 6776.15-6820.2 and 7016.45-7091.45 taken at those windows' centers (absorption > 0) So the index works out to 0.6 angstrom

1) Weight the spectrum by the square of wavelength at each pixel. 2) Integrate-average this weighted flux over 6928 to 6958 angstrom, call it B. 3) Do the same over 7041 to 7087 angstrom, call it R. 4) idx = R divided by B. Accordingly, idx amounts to 0.99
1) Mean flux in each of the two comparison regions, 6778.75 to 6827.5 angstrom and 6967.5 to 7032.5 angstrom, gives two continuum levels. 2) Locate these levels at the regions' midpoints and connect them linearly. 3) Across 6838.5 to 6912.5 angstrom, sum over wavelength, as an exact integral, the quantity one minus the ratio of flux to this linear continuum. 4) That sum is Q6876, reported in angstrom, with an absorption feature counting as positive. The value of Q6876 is 1.7 angstrom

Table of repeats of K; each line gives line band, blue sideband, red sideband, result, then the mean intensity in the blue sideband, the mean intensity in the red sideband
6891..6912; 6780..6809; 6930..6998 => 0.5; 8.4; 8.58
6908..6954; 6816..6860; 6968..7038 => -1.0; 8.38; 8.49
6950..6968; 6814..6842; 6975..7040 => 0.5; 8.55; 8.46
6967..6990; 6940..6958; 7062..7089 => -1.6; 8.37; 8.16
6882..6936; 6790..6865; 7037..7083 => -1.9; 8.3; 8.33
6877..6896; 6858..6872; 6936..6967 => -1.5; 7.81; 8.36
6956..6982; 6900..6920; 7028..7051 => -0.6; 8.39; 8.39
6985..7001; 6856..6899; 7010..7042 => -0.2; 8.11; 8.34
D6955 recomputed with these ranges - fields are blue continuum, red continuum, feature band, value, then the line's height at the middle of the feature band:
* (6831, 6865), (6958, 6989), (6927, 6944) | -0.7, 8.52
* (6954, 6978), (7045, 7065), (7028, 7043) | 0.3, 8.49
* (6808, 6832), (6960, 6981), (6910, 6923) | 0.7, 8.73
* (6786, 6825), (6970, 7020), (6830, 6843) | -0.2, 8.46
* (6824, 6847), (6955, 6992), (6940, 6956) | 0.2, 8.55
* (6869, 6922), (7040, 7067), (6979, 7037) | 0.6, 8.46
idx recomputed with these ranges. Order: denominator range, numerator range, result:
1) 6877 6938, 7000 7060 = 1.01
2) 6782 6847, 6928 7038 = 1.06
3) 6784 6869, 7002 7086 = 1.06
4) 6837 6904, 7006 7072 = 1.07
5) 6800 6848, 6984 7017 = 1.05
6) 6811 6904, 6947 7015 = 1.05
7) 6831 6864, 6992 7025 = 1.08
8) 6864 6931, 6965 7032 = 1.04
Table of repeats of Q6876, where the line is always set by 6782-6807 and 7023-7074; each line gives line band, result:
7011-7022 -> 0.27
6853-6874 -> 1.67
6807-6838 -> -0.36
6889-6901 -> -0.01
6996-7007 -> -0.10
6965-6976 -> -0.79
